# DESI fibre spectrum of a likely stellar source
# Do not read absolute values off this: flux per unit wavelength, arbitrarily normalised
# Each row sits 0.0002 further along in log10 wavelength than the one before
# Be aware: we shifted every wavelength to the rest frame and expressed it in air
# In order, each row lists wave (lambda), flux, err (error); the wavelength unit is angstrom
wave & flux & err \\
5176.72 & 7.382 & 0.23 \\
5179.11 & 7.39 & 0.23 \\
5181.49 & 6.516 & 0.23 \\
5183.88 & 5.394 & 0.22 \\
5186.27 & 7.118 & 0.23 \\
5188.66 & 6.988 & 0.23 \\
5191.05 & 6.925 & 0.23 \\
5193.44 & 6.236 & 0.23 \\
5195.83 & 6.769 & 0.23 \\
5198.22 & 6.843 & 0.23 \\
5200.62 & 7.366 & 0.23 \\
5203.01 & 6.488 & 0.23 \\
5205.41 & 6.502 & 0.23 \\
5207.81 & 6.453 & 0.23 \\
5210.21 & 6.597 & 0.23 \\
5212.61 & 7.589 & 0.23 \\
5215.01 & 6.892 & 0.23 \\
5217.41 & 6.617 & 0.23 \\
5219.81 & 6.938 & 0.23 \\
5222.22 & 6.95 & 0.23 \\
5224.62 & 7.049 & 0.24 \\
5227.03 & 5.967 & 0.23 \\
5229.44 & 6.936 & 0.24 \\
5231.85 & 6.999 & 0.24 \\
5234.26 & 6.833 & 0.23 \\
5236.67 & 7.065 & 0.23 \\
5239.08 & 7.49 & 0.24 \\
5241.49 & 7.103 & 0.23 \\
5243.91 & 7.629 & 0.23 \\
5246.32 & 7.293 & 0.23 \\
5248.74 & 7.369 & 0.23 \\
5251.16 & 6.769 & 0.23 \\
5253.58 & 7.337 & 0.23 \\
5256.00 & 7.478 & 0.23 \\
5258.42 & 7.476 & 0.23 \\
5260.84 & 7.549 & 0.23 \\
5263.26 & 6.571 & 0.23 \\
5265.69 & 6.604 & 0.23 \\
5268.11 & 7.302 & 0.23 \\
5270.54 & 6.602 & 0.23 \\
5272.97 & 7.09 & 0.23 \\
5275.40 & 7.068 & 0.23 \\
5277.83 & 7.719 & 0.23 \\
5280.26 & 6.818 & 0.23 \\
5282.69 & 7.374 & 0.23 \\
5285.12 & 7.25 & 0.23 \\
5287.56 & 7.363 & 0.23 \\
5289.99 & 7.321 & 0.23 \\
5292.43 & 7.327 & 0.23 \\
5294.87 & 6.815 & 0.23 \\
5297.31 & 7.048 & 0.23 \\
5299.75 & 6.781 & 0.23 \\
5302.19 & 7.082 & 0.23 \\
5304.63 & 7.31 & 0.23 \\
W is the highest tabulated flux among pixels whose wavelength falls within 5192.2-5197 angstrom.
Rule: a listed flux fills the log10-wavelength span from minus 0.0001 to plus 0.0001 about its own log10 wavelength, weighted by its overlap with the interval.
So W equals 6.769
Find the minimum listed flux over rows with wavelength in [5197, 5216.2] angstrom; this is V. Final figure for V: 6.453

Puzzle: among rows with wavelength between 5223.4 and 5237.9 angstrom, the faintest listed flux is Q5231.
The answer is 5.967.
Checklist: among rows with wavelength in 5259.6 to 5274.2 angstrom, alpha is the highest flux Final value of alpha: 7.549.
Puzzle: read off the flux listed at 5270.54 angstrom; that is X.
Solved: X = 6.602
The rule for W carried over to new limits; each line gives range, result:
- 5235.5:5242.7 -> 7.49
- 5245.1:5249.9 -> 7.369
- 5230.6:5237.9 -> 7.065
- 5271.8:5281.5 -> 7.719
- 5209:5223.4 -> 7.589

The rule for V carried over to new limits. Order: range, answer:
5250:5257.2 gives 6.769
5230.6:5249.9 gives 6.833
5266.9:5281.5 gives 6.602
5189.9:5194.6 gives 6.236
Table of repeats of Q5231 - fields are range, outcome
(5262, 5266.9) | 6.571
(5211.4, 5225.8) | 6.617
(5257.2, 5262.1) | 7.476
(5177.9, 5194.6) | 5.394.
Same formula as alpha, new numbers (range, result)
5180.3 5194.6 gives 7.118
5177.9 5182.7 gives 7.39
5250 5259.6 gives 7.478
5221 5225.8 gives 7.049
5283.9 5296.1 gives 7.363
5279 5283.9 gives 7.374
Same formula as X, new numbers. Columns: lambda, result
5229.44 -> 6.936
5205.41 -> 6.502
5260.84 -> 7.549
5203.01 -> 6.488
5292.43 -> 7.327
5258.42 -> 7.476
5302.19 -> 7.082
